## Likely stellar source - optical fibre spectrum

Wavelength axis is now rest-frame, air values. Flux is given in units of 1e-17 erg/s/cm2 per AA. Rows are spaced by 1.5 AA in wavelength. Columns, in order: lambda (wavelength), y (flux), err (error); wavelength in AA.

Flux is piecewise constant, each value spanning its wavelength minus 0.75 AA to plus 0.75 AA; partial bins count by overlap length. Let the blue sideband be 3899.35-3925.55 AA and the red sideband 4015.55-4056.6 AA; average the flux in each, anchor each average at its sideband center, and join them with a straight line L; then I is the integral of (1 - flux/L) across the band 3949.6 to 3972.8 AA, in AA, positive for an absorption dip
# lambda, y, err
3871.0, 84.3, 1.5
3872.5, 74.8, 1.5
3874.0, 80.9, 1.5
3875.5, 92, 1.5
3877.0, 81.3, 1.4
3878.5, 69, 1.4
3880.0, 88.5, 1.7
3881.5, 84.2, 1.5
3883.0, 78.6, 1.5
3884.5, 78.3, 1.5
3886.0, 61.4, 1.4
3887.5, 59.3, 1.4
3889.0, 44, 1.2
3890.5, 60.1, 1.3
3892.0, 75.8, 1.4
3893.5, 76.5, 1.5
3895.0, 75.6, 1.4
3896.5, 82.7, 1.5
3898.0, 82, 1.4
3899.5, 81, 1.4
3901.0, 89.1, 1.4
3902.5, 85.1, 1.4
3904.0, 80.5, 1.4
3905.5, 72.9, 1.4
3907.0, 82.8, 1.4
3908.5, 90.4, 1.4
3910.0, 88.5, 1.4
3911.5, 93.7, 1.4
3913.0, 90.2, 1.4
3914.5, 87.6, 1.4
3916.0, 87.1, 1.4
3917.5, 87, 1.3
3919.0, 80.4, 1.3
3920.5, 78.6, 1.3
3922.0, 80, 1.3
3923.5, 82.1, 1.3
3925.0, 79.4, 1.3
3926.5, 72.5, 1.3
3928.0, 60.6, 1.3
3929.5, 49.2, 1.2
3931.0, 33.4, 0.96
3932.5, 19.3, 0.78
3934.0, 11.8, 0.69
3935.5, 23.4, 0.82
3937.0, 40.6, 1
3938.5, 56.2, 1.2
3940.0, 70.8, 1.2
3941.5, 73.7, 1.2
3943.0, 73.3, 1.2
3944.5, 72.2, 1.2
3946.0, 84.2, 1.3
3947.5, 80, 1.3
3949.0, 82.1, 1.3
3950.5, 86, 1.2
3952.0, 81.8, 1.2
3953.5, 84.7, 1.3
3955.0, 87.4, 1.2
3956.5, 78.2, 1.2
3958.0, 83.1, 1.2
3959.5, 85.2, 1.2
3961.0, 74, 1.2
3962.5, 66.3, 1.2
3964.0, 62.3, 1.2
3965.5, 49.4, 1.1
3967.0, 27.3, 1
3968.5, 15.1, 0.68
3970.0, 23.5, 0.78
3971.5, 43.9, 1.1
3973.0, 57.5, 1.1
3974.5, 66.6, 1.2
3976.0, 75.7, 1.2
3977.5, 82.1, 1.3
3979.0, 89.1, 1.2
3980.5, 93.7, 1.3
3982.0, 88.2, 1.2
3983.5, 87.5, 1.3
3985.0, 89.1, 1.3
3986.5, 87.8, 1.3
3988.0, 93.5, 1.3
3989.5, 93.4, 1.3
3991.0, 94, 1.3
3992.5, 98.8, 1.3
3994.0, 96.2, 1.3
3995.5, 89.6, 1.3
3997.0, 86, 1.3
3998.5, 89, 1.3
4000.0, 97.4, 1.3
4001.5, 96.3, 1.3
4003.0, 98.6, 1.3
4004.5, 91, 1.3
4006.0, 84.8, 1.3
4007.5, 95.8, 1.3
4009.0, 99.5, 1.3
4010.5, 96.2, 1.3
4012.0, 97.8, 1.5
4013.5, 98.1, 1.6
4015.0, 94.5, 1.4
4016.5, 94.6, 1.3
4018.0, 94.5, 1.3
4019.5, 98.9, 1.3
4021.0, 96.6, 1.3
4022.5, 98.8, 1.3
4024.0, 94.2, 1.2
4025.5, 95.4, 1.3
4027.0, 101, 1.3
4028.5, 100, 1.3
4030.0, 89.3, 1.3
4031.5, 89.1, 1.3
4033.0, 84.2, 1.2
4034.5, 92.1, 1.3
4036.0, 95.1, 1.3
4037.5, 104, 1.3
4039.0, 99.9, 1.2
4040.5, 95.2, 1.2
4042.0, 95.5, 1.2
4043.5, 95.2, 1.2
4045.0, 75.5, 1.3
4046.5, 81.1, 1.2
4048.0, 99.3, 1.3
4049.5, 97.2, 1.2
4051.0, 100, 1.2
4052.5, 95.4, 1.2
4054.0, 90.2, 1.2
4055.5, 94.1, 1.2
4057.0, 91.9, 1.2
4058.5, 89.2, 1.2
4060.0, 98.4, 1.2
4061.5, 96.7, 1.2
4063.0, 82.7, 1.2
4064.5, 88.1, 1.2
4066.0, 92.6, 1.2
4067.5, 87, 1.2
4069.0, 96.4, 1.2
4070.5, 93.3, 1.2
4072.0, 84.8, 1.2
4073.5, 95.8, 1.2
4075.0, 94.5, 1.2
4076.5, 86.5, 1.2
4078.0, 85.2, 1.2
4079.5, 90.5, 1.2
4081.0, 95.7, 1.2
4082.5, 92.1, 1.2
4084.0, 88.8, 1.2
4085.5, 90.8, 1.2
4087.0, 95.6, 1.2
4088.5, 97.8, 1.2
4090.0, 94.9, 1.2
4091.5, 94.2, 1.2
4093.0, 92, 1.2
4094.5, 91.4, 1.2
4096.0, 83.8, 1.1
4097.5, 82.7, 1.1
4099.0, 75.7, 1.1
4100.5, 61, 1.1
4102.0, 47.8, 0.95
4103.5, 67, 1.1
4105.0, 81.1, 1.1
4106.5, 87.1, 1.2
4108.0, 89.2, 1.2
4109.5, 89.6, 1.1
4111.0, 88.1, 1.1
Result 6.6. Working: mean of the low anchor 84.4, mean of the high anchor 94.3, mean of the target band 63.2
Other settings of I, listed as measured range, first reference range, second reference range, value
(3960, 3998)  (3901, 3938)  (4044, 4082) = 2.6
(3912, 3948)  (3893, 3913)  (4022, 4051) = 8.3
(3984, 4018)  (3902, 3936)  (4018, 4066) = -3.1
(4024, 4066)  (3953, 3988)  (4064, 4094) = -4.1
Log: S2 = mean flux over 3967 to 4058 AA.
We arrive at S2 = 88.3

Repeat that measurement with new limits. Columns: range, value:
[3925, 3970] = 61.2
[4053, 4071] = 91.7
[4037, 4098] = 92.1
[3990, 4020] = 94.5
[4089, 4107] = 80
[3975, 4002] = 90.1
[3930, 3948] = 52.8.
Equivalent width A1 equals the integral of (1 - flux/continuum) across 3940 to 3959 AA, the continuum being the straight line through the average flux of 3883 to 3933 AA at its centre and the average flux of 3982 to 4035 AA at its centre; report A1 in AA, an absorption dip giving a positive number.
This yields 0.5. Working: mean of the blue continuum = 74.5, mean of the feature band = 80.2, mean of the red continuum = 93.7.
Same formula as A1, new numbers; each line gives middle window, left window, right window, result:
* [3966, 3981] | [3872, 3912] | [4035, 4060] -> 5.2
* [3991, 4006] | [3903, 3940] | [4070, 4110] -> -3.3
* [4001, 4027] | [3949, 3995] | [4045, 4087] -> -4.2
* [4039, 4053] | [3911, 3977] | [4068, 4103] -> -2.0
